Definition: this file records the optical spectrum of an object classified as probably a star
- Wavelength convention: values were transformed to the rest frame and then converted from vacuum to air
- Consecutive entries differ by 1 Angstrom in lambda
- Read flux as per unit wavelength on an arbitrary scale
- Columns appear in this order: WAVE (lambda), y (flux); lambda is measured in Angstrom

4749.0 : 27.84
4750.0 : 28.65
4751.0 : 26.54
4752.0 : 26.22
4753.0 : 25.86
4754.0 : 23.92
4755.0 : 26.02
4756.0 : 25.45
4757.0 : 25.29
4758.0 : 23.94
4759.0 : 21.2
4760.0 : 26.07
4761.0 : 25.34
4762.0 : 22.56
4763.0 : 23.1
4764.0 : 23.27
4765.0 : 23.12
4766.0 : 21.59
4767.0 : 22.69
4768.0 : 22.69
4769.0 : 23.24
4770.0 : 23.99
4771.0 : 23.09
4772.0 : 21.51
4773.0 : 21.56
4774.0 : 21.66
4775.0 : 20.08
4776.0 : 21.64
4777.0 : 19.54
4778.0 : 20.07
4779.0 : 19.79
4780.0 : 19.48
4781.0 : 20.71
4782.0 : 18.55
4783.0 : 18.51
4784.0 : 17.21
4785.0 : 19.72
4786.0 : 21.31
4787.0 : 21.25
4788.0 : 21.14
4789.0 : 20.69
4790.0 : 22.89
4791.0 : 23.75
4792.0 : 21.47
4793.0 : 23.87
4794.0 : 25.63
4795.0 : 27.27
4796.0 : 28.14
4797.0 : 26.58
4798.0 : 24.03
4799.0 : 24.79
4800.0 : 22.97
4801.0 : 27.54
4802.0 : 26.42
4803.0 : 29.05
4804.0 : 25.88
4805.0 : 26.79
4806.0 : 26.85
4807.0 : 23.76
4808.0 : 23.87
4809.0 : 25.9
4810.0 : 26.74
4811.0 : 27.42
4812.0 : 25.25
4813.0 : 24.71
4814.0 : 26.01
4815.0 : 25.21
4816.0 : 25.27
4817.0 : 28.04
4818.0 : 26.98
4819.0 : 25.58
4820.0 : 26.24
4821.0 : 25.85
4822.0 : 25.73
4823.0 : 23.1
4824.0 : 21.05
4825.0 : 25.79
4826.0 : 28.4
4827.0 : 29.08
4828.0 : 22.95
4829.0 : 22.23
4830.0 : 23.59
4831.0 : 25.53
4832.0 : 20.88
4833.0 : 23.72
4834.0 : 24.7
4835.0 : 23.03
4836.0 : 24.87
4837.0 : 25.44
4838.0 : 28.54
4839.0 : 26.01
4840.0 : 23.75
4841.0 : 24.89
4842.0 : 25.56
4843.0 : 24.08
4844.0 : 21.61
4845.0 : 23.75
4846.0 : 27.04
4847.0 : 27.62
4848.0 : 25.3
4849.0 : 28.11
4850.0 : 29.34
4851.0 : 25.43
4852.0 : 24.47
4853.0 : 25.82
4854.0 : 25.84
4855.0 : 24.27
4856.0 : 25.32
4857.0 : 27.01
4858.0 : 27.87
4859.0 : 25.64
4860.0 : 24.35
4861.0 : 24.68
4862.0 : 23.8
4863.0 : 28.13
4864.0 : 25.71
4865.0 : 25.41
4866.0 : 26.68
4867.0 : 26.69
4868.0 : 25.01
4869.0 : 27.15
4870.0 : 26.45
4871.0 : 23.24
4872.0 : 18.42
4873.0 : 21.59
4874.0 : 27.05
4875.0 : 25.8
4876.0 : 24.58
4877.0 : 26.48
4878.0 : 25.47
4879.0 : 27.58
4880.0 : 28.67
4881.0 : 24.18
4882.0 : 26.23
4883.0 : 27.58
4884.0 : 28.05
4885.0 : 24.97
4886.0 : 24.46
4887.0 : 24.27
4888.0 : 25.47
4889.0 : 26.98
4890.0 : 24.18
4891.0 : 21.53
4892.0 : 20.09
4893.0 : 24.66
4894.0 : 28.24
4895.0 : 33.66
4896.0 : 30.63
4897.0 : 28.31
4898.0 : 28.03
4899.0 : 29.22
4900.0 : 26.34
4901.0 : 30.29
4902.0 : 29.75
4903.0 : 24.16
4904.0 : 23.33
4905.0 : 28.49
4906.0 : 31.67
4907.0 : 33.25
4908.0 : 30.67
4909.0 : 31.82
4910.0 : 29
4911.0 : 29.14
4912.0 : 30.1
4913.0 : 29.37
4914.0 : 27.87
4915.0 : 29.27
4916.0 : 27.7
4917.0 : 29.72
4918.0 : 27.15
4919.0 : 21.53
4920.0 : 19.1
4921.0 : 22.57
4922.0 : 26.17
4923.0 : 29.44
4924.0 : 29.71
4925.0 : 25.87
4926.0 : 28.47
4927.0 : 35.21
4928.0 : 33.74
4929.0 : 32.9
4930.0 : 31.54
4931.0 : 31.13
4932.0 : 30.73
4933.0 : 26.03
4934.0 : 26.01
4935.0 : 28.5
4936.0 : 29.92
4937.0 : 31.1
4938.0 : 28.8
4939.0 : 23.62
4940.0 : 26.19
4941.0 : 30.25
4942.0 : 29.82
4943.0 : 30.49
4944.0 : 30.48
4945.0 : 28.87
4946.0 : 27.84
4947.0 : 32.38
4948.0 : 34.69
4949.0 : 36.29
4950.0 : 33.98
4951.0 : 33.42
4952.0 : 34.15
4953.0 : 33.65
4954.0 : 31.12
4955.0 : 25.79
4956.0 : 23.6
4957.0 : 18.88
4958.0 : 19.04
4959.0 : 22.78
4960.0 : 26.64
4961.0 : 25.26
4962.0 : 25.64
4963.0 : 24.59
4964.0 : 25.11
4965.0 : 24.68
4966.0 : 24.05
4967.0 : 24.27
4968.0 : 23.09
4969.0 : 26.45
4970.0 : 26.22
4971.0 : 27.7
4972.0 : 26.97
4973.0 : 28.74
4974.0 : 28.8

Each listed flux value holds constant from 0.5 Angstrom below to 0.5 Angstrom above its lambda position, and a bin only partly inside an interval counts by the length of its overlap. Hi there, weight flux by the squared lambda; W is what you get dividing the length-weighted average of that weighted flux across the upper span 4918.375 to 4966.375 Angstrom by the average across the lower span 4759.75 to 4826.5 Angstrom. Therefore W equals 1.3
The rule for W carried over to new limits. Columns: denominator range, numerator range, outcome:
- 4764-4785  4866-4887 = 1.26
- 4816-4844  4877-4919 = 1.13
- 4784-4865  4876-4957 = 1.17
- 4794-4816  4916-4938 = 1.15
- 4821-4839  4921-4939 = 1.24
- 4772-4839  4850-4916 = 1.15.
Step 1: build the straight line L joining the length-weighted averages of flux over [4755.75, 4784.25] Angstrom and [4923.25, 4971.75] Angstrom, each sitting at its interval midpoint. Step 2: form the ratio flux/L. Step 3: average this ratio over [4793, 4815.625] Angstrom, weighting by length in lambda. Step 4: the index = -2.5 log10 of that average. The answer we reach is -0.12 mag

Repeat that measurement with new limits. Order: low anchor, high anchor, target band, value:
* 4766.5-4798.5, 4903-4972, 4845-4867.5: -0.05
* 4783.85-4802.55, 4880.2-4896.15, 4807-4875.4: -0.02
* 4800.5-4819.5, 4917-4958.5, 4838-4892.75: 0.08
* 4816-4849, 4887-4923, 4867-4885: 0.04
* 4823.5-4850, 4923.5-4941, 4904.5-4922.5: 0.02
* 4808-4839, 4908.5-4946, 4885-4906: 0.04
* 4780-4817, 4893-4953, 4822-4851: 0.03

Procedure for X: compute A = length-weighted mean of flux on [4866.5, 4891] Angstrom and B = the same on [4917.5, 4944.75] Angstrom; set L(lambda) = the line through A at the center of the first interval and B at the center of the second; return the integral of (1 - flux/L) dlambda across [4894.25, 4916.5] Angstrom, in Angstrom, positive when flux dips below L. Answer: -1.89 Angstrom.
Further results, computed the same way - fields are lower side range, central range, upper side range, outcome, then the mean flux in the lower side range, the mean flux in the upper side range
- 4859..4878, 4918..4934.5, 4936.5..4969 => -0.70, 25.1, 27.8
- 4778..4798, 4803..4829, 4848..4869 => -2.34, 22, 26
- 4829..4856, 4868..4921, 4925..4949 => 2.02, 25.1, 30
